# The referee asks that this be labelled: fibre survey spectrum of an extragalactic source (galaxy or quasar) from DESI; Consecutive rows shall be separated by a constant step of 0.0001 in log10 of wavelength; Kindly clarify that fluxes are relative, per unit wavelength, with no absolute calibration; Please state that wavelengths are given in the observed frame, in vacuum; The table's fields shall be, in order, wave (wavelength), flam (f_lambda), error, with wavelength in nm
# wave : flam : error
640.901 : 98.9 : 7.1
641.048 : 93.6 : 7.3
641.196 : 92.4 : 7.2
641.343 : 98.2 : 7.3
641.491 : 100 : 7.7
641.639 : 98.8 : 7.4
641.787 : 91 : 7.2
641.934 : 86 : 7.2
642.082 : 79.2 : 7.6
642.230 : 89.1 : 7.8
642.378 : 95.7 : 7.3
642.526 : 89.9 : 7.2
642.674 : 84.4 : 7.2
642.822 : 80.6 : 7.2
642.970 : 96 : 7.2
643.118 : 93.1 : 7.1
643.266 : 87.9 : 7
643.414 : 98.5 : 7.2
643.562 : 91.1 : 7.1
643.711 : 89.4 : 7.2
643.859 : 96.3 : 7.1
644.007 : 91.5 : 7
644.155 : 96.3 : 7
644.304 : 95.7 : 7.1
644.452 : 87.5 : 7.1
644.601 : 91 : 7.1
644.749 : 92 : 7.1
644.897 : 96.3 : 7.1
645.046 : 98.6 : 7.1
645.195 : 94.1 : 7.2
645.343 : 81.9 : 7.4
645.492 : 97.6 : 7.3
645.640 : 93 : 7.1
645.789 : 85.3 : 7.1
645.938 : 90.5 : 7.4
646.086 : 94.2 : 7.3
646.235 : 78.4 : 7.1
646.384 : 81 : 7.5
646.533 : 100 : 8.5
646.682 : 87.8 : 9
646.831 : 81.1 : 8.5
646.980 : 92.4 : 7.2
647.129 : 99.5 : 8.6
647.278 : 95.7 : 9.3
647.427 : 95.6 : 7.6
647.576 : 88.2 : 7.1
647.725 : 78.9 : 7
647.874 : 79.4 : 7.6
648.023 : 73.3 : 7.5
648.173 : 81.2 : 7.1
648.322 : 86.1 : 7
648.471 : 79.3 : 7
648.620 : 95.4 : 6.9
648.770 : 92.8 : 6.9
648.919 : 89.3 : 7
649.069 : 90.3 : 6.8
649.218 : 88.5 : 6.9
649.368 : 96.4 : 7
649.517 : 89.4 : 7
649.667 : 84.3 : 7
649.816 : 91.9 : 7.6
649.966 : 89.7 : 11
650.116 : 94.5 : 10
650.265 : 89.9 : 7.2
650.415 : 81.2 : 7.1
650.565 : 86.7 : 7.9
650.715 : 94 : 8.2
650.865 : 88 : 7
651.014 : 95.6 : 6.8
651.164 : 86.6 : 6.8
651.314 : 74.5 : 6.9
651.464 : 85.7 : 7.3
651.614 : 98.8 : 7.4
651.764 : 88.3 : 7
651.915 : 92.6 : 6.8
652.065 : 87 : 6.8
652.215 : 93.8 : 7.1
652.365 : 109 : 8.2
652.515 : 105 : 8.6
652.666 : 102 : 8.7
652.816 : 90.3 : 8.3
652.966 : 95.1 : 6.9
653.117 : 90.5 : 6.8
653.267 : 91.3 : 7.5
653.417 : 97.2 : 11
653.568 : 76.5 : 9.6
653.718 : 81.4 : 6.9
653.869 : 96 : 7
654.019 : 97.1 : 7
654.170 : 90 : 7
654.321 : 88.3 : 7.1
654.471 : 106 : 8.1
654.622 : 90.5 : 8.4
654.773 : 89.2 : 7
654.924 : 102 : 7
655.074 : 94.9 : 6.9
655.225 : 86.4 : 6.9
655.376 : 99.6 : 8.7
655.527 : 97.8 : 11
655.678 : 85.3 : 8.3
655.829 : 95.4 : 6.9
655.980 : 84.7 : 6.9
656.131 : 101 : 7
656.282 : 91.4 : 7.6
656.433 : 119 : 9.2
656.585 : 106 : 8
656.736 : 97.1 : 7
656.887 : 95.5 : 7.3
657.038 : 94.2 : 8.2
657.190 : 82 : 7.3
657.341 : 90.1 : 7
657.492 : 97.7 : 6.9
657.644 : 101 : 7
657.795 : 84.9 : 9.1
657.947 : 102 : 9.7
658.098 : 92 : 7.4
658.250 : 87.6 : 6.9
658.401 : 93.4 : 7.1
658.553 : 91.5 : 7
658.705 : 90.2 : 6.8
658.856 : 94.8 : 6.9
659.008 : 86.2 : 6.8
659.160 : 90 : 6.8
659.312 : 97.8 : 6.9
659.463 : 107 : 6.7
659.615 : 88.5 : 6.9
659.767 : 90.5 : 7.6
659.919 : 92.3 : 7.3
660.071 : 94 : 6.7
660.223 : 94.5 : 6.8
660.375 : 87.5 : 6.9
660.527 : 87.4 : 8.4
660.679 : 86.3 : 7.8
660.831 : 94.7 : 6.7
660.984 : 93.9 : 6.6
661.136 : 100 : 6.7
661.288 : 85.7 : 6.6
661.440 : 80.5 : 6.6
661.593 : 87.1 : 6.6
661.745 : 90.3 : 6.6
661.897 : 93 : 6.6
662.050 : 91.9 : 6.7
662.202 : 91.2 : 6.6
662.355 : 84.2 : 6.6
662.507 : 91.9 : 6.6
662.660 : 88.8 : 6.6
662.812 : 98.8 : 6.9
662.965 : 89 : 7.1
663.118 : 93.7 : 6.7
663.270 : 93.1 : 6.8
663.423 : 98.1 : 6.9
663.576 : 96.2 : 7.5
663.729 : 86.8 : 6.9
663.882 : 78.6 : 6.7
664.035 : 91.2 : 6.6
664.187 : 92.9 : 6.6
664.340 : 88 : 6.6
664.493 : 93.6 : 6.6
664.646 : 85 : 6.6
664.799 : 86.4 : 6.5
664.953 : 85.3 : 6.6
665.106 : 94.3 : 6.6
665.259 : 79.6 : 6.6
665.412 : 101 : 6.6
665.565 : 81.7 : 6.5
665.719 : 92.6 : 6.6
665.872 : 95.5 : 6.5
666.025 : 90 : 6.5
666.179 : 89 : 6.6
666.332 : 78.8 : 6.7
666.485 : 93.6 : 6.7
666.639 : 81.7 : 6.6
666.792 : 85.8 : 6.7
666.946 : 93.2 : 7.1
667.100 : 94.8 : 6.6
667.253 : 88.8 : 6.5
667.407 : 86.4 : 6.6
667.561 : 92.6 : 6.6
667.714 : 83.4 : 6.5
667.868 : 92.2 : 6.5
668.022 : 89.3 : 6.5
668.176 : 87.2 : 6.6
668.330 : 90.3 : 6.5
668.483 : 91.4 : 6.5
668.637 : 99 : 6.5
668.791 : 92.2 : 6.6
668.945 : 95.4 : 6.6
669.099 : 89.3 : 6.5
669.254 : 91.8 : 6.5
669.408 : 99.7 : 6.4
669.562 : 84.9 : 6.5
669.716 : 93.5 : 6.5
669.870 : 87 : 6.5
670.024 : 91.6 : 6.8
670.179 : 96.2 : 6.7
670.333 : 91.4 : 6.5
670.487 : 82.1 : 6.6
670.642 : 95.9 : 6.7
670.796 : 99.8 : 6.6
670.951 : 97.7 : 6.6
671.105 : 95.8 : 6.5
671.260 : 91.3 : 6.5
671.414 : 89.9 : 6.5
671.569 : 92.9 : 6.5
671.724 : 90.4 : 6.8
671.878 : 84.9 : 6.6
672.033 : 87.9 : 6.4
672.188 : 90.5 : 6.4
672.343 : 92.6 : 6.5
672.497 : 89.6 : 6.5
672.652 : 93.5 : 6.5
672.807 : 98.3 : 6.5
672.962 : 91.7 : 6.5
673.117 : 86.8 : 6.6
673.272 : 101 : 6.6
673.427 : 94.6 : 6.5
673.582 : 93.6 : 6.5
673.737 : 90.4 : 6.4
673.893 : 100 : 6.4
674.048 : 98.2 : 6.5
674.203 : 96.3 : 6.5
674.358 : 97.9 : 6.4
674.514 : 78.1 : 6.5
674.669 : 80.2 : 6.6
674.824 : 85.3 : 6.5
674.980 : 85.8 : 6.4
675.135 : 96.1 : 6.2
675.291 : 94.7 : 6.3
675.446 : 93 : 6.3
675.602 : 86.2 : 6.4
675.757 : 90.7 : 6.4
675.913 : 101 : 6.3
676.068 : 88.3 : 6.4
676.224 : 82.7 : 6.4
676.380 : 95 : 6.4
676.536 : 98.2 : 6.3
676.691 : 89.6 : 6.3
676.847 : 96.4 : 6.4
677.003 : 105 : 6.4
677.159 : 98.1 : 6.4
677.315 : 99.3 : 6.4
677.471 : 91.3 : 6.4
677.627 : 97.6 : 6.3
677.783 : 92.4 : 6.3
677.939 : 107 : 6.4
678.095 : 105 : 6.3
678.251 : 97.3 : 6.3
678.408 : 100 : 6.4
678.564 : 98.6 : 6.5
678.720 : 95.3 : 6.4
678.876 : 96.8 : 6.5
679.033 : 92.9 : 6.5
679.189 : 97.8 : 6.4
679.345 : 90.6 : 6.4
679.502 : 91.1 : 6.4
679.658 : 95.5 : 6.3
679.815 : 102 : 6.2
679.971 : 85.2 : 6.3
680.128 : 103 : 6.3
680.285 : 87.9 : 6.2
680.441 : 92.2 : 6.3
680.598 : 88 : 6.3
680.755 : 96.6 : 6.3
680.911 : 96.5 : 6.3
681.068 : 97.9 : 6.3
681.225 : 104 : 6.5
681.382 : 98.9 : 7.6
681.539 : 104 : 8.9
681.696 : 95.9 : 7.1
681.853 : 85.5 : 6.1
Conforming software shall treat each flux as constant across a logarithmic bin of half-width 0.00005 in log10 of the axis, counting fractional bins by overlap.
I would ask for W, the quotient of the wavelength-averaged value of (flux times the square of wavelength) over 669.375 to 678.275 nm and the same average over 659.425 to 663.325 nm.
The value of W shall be 1.06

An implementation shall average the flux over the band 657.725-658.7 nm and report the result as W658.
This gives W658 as 91.8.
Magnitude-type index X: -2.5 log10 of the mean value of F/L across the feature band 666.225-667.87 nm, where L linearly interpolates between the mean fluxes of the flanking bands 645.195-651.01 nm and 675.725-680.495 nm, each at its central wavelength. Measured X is 0.06 mag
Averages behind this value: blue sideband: 88.7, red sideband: 95.7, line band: 88.2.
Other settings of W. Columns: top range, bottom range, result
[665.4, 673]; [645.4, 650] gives 1.10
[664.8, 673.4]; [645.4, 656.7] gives 1.05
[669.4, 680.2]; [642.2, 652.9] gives 1.12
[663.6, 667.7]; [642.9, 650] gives 1.04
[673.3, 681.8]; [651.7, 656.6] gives 1.08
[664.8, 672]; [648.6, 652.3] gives 1.07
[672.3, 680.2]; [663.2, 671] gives 1.07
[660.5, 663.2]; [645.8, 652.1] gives 1.07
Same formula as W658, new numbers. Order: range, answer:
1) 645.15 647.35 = 90.1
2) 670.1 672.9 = 92.2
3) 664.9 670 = 90.1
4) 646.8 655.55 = 90.7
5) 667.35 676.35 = 91.6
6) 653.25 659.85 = 93.7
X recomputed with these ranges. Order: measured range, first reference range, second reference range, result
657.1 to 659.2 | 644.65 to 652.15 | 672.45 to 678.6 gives -0.01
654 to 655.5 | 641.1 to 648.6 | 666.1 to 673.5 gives -0.05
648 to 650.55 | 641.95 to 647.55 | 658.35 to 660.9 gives 0.04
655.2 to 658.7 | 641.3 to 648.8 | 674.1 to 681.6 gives -0.03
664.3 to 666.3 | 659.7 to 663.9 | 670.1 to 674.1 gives 0.03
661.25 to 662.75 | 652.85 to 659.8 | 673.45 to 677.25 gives 0.06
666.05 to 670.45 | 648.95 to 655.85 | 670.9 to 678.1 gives 0.03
